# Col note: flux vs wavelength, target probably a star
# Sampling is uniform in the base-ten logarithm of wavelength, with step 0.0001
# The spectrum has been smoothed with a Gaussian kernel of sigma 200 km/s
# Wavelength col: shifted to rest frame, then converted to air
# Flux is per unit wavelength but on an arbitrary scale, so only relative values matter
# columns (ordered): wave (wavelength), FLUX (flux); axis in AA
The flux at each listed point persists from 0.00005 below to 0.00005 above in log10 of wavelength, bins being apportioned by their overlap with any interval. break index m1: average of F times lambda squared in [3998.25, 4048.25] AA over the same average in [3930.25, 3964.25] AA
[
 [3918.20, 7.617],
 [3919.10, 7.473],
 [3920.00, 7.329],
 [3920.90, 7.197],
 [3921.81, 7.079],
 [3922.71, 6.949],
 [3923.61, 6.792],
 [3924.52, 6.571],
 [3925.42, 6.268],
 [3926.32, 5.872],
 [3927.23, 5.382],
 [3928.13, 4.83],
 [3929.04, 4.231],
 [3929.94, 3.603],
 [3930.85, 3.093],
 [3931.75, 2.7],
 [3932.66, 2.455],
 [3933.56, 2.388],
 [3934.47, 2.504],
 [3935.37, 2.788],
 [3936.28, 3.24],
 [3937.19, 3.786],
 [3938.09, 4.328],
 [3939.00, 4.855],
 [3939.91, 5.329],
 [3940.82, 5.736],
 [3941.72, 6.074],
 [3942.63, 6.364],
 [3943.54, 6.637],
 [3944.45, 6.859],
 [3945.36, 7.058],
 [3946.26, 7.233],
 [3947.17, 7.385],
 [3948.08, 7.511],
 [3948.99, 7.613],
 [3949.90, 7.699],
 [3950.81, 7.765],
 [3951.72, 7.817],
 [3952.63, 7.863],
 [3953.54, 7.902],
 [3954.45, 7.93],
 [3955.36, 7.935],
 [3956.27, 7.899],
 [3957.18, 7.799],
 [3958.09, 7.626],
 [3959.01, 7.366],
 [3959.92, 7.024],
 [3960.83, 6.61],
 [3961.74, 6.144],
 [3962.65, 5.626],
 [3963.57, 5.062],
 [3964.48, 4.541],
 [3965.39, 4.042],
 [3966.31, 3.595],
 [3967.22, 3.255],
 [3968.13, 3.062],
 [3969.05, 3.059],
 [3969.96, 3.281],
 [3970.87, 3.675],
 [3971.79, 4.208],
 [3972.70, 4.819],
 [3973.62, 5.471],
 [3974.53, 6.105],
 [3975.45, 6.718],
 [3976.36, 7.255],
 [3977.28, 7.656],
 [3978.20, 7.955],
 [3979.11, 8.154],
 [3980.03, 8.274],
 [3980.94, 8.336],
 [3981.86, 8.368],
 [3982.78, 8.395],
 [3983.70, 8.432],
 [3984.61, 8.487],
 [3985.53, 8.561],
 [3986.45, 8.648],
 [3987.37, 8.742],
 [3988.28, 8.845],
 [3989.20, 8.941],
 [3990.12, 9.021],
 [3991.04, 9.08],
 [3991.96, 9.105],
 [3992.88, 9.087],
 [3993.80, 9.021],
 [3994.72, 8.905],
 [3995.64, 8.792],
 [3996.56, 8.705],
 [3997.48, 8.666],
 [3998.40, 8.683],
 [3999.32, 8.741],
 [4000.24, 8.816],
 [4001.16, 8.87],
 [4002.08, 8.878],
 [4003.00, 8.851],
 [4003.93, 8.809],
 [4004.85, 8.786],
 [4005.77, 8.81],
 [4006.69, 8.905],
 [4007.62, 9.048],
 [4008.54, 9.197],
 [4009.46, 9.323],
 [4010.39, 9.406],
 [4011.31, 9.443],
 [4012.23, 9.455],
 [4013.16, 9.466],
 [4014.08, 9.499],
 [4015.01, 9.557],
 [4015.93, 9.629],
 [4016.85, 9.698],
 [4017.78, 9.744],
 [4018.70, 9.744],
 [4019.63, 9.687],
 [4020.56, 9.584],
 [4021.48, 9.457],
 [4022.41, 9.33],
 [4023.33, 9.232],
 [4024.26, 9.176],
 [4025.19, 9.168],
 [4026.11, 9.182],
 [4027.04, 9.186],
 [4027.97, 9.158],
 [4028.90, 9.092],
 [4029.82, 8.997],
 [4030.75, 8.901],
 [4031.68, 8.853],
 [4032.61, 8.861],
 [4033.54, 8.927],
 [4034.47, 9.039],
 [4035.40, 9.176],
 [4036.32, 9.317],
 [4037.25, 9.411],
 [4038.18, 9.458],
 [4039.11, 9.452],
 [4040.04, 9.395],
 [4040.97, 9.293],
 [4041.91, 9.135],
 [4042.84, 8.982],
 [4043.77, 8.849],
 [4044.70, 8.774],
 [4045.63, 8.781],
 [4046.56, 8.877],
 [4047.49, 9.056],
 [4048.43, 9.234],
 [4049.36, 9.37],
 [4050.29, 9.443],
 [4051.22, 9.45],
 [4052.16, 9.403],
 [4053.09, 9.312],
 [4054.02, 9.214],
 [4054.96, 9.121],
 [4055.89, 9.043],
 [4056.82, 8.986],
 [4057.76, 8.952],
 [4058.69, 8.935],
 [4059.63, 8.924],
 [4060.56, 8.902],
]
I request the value 1.6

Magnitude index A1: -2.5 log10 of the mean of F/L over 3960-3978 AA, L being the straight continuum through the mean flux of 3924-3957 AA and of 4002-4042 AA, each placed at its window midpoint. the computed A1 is 0.35 mag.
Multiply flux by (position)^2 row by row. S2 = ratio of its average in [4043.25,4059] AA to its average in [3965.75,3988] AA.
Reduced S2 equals 1.46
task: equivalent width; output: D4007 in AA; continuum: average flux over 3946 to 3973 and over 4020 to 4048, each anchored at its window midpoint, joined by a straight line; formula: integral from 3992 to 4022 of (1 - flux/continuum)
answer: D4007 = -4.2 AA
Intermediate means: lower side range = 6.11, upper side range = 9.14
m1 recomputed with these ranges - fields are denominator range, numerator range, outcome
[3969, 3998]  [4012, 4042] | 1.24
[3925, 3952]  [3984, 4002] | 1.71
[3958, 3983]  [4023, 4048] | 1.60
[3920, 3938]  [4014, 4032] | 2.10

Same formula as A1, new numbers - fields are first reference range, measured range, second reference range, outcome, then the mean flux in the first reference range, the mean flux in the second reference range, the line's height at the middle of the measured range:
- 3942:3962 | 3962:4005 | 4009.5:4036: 0.143 mag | 7.37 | 9.31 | 8.23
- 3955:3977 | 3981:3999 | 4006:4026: -0.187 mag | 5.51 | 9.41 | 7.38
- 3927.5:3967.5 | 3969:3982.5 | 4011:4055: 0.093 mag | 5.7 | 9.26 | 6.87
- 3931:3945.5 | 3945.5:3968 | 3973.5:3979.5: -0.180 mag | 4.49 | 7.13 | 5.76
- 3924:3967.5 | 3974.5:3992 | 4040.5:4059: -0.190 mag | 5.73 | 9.11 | 6.95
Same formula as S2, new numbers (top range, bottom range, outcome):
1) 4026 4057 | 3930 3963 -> 1.59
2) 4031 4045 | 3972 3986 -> 1.26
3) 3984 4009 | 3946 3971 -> 1.45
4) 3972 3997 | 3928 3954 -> 1.52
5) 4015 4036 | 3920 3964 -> 1.61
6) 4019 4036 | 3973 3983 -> 1.26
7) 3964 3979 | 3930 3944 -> 1.23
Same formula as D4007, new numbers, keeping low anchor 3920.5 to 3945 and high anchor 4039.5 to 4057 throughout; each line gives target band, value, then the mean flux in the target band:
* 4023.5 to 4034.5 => -0.8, 9.04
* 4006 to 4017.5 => -2.3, 9.38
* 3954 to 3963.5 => -2.0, 7.11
